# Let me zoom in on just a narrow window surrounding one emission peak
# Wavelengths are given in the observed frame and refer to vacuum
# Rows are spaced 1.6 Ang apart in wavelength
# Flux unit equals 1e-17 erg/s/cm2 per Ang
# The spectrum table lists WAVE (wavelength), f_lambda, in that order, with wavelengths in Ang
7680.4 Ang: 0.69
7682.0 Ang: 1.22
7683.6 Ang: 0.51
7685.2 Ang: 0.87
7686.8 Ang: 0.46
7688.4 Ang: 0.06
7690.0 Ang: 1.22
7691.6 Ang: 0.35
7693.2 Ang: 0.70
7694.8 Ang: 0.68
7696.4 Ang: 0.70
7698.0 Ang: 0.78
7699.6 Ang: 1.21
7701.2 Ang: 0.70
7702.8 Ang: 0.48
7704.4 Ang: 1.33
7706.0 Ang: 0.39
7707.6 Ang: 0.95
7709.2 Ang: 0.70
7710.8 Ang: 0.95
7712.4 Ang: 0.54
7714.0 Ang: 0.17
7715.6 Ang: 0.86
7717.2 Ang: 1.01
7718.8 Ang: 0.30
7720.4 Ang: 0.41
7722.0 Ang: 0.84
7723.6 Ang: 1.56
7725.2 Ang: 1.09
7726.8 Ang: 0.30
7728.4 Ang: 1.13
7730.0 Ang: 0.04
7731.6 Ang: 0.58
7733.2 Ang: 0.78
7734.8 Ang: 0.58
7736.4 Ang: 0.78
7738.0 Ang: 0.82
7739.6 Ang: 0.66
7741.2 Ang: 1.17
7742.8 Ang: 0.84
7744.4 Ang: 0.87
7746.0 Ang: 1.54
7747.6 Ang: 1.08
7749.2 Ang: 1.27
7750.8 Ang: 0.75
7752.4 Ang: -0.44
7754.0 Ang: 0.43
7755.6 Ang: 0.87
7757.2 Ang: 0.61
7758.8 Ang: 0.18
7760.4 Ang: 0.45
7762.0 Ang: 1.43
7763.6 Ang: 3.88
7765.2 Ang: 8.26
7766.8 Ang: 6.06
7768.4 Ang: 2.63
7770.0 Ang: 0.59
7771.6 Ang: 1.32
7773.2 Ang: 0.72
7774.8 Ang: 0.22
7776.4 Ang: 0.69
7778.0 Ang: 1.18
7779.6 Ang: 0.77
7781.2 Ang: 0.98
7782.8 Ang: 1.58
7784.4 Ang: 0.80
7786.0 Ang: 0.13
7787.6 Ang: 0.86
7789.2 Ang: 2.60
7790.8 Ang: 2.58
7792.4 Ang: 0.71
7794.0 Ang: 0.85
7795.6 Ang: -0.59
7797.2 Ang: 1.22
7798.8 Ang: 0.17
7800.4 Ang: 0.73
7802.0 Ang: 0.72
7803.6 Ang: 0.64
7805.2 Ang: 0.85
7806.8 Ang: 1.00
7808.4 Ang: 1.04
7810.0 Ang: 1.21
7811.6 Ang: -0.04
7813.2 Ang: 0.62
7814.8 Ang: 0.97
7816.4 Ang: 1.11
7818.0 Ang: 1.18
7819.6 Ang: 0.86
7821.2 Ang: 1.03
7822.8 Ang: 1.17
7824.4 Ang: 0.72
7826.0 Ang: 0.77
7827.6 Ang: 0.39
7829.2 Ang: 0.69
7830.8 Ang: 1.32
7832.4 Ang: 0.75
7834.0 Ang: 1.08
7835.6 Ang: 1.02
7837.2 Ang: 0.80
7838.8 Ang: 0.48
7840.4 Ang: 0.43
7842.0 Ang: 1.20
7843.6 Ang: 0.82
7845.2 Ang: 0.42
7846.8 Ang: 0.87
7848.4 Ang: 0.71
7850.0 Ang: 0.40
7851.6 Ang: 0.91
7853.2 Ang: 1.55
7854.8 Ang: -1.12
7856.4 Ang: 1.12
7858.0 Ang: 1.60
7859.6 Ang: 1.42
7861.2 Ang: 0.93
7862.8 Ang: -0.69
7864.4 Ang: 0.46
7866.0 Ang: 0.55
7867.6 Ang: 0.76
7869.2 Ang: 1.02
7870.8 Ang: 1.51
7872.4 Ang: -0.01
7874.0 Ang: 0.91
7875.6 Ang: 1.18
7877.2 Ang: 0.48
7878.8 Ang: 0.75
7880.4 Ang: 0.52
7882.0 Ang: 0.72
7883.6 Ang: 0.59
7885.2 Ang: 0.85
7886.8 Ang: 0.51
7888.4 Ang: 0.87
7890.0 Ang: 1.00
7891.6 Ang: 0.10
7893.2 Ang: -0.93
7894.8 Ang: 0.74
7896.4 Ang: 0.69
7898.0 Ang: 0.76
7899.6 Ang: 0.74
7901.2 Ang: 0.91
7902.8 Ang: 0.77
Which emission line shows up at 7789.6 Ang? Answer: [N II] 6583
